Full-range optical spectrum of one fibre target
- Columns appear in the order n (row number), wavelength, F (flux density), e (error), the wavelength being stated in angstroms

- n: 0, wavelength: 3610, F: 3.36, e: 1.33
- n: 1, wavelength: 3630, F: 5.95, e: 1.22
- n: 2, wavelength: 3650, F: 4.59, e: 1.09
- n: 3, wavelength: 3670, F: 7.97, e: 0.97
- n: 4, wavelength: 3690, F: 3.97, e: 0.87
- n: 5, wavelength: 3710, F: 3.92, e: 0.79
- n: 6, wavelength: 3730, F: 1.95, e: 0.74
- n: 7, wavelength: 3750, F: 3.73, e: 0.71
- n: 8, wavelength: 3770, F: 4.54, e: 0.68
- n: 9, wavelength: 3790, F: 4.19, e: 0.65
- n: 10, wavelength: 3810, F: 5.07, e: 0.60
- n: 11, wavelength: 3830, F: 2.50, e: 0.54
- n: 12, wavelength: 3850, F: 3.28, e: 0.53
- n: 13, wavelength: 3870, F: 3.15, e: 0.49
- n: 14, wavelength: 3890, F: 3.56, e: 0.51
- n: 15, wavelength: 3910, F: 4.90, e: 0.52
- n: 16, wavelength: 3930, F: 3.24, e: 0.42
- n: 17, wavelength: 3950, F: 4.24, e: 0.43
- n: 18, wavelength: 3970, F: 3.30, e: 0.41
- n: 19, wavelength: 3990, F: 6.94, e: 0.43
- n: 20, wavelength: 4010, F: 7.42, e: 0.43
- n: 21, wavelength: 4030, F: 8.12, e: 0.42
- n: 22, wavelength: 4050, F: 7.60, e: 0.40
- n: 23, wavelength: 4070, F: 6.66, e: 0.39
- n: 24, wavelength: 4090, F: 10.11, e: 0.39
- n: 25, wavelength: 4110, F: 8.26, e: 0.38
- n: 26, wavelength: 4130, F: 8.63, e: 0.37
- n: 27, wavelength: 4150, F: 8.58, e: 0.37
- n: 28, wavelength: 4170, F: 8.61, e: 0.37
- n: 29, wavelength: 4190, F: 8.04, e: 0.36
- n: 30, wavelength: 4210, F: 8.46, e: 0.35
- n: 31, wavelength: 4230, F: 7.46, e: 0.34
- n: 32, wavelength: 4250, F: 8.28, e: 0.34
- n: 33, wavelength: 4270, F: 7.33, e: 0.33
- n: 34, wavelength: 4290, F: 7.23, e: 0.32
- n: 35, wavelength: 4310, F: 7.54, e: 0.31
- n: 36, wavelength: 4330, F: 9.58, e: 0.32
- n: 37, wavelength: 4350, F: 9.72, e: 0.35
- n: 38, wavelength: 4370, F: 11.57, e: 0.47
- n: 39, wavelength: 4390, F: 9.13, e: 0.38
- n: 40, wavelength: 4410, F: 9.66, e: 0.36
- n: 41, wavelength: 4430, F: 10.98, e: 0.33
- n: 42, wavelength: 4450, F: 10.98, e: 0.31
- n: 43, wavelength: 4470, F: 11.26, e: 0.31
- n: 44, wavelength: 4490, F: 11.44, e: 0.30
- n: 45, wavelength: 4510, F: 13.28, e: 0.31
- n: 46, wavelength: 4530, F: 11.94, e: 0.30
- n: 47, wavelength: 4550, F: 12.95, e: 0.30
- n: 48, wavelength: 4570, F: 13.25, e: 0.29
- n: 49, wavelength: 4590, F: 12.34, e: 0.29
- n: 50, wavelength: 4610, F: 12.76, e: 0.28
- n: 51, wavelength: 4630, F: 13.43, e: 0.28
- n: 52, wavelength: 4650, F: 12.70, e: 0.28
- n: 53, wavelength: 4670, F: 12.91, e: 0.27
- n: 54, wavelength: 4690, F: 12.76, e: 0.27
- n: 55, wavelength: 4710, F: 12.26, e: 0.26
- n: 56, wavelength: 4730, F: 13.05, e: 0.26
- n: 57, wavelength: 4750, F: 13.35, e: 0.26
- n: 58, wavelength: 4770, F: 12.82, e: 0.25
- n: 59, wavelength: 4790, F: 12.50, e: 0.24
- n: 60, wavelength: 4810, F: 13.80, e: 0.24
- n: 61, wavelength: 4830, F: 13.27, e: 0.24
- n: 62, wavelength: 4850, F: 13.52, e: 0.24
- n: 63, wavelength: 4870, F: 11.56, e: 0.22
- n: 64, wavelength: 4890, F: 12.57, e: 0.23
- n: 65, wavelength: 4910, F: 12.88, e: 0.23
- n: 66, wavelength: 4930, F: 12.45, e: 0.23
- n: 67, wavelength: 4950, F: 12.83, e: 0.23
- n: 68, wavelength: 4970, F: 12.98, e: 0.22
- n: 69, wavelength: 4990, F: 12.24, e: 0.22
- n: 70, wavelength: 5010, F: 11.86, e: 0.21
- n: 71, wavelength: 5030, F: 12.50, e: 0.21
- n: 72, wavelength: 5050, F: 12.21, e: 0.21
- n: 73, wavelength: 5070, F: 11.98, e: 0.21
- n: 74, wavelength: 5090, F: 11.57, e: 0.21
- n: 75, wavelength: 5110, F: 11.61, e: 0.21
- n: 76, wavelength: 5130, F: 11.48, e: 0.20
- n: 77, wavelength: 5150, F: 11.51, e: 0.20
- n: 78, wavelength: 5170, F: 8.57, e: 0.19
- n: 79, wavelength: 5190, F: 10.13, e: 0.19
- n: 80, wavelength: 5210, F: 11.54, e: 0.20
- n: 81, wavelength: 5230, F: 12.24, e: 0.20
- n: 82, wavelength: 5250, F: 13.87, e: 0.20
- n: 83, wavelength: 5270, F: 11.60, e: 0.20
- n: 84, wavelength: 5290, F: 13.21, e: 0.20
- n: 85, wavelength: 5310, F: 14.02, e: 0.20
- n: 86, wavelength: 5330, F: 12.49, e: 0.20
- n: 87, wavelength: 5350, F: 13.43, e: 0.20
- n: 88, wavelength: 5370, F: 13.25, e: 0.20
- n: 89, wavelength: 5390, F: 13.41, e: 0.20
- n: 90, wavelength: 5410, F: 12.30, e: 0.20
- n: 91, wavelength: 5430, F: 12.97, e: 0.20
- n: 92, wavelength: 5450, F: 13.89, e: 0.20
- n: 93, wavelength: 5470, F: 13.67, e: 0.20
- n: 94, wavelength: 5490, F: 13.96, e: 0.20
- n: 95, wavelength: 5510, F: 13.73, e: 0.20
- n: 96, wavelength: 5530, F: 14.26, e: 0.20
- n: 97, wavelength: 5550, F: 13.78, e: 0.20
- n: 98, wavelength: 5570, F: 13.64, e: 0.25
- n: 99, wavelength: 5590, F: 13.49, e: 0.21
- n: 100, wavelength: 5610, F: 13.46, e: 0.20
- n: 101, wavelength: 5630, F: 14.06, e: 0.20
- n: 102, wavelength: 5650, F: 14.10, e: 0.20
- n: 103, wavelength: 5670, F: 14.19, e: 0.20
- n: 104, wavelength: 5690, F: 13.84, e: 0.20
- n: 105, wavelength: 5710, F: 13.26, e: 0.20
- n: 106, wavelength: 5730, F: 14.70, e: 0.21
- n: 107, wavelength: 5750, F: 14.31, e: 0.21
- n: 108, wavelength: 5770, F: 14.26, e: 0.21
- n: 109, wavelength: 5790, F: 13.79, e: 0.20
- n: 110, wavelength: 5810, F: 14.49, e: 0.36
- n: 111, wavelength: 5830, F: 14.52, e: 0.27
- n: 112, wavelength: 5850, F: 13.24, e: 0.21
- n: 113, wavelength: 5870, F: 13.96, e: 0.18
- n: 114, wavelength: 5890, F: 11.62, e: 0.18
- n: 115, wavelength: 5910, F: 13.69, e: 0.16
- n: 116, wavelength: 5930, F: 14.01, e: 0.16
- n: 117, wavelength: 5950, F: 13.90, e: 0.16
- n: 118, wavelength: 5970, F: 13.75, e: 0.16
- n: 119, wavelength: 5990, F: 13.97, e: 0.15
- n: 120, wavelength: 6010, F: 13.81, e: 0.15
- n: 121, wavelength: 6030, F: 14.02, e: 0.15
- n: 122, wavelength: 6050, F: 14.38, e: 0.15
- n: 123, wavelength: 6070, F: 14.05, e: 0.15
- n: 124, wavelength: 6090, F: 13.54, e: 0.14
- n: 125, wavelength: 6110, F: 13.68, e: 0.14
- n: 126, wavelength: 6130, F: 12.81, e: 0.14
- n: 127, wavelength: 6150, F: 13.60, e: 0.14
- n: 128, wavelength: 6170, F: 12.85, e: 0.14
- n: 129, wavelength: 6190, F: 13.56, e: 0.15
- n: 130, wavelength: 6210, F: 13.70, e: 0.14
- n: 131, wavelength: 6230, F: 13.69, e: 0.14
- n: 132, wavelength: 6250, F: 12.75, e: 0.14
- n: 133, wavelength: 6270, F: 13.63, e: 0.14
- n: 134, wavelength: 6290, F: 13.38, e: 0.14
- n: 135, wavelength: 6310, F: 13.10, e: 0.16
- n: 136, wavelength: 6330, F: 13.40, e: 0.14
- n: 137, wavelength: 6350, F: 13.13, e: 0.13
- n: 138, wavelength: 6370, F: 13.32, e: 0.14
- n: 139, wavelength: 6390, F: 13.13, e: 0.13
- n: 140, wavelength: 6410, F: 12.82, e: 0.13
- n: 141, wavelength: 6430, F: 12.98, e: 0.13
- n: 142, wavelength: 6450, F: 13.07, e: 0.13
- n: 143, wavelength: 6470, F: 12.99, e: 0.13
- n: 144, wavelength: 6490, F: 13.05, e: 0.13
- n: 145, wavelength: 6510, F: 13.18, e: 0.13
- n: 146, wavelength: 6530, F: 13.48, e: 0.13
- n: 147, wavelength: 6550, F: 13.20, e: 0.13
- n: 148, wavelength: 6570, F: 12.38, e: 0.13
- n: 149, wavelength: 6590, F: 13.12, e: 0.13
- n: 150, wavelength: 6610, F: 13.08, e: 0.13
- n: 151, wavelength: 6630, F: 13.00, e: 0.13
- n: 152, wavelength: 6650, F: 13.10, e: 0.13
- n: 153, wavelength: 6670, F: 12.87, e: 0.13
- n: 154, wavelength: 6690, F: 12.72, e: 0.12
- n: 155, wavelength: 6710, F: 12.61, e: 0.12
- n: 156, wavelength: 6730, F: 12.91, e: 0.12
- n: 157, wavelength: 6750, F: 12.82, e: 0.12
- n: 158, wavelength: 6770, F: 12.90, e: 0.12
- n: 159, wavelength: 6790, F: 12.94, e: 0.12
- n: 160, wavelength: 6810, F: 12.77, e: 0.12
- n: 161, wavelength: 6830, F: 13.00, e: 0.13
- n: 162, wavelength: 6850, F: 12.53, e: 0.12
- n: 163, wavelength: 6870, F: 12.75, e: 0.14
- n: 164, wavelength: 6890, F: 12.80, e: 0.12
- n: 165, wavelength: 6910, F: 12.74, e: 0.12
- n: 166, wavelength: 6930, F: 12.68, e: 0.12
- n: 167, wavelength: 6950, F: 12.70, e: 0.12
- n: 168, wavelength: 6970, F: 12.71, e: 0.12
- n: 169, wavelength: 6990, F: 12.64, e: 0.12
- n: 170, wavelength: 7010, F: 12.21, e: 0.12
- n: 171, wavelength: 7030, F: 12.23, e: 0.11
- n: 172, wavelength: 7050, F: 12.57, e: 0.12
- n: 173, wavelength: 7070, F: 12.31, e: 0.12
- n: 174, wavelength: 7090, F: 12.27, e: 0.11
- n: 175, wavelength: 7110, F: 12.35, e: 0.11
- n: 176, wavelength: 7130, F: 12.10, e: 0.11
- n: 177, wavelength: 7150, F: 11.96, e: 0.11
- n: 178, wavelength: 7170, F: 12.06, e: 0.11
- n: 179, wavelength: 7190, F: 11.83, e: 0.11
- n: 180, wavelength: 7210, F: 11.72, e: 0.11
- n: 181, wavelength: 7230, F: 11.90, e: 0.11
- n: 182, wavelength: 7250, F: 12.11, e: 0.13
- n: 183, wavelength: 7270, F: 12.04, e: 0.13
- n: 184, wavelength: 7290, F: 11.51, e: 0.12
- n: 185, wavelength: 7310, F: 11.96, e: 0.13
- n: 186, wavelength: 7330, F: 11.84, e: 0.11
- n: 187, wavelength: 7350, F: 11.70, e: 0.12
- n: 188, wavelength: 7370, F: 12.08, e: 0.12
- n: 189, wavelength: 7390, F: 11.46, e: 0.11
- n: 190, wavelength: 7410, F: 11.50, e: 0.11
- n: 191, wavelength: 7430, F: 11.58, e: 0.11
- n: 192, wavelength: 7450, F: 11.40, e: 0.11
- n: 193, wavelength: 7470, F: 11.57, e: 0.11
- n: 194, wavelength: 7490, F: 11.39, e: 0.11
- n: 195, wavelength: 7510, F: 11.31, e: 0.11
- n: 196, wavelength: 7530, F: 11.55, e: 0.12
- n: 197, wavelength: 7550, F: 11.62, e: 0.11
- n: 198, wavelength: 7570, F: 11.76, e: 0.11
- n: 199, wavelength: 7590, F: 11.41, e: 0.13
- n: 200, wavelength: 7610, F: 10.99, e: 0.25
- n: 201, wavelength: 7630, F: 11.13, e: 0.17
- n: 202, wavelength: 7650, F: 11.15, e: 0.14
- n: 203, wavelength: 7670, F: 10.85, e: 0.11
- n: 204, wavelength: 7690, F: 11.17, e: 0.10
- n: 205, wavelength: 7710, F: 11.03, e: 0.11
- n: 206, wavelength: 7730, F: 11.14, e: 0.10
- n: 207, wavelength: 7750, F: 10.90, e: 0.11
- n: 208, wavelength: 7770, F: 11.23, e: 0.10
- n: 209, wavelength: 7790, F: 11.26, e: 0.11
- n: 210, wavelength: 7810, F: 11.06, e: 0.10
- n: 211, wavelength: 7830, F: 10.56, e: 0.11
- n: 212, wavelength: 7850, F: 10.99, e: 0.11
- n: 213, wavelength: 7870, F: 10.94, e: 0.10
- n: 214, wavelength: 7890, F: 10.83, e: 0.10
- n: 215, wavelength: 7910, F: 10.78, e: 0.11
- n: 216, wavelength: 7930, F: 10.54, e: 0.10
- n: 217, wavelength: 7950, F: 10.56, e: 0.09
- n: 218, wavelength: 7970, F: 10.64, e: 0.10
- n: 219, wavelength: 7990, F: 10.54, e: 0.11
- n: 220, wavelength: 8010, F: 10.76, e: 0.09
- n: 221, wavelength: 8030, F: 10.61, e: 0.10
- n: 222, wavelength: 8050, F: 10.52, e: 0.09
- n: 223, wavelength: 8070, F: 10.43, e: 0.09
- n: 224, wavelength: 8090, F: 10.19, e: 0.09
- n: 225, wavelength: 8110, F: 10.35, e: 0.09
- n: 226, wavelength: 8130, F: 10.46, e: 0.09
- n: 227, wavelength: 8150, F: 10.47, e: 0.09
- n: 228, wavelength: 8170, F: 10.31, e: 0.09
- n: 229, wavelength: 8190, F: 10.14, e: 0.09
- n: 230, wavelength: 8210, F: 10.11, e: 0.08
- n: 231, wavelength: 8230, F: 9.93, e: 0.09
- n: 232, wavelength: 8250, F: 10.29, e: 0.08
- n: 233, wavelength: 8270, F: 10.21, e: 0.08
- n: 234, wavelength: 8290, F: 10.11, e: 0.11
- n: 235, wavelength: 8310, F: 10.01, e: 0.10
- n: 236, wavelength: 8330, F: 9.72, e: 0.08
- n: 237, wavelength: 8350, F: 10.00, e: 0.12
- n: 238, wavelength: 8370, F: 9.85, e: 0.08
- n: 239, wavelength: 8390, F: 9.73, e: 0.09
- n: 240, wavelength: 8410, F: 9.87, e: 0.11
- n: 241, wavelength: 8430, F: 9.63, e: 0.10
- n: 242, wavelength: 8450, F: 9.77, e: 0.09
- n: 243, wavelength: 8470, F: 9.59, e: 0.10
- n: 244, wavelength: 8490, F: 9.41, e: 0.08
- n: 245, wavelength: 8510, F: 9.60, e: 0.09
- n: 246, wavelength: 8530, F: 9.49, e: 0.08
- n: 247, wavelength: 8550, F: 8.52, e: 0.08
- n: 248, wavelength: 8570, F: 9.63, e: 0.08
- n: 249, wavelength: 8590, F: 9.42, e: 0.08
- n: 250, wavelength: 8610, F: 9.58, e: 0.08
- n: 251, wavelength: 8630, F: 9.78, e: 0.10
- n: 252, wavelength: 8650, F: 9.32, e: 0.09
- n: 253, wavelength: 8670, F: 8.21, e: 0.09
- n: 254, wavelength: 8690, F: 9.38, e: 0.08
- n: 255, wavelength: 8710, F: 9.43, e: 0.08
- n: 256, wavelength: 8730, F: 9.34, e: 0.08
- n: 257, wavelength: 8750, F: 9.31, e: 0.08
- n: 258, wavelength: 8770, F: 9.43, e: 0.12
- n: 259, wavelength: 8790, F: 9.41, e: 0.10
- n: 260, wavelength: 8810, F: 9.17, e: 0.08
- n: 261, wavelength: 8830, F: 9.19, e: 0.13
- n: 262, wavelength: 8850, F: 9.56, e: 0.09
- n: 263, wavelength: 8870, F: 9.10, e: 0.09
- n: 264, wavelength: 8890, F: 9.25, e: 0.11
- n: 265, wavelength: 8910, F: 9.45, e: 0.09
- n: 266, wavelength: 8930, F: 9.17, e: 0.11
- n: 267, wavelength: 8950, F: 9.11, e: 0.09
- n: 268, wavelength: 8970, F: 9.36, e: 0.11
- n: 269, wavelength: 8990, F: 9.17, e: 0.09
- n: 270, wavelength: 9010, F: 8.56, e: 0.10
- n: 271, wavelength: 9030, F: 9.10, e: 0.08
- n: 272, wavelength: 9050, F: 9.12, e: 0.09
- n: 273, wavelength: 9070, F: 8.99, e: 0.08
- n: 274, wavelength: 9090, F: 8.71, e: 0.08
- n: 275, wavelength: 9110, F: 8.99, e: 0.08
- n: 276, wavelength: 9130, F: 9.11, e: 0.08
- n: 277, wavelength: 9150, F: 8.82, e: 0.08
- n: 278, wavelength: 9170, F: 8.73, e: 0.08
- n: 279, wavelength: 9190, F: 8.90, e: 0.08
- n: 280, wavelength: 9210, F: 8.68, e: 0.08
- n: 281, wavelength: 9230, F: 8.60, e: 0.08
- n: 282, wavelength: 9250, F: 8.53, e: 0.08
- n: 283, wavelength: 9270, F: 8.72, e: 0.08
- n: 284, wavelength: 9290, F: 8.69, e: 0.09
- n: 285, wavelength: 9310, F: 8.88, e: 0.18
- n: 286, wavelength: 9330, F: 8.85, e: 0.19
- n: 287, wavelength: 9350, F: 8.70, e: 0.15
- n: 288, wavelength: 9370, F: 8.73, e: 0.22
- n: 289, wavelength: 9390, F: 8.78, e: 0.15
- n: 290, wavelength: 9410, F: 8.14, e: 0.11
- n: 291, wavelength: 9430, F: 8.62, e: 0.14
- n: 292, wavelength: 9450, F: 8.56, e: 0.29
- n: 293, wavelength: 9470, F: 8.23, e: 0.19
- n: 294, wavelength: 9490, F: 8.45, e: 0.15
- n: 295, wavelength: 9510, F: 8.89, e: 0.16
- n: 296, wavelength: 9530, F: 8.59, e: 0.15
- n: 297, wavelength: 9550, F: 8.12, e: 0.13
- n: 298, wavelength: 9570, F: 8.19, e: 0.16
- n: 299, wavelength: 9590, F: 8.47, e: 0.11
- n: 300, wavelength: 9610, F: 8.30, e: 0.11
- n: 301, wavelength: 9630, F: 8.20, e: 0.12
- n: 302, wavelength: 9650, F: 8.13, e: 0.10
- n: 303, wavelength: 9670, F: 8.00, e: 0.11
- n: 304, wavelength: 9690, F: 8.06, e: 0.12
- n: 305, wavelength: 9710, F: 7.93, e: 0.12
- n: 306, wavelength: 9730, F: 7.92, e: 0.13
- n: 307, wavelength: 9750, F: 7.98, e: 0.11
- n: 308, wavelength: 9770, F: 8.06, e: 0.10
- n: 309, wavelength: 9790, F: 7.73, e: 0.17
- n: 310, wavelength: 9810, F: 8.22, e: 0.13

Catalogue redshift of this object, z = 0.000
